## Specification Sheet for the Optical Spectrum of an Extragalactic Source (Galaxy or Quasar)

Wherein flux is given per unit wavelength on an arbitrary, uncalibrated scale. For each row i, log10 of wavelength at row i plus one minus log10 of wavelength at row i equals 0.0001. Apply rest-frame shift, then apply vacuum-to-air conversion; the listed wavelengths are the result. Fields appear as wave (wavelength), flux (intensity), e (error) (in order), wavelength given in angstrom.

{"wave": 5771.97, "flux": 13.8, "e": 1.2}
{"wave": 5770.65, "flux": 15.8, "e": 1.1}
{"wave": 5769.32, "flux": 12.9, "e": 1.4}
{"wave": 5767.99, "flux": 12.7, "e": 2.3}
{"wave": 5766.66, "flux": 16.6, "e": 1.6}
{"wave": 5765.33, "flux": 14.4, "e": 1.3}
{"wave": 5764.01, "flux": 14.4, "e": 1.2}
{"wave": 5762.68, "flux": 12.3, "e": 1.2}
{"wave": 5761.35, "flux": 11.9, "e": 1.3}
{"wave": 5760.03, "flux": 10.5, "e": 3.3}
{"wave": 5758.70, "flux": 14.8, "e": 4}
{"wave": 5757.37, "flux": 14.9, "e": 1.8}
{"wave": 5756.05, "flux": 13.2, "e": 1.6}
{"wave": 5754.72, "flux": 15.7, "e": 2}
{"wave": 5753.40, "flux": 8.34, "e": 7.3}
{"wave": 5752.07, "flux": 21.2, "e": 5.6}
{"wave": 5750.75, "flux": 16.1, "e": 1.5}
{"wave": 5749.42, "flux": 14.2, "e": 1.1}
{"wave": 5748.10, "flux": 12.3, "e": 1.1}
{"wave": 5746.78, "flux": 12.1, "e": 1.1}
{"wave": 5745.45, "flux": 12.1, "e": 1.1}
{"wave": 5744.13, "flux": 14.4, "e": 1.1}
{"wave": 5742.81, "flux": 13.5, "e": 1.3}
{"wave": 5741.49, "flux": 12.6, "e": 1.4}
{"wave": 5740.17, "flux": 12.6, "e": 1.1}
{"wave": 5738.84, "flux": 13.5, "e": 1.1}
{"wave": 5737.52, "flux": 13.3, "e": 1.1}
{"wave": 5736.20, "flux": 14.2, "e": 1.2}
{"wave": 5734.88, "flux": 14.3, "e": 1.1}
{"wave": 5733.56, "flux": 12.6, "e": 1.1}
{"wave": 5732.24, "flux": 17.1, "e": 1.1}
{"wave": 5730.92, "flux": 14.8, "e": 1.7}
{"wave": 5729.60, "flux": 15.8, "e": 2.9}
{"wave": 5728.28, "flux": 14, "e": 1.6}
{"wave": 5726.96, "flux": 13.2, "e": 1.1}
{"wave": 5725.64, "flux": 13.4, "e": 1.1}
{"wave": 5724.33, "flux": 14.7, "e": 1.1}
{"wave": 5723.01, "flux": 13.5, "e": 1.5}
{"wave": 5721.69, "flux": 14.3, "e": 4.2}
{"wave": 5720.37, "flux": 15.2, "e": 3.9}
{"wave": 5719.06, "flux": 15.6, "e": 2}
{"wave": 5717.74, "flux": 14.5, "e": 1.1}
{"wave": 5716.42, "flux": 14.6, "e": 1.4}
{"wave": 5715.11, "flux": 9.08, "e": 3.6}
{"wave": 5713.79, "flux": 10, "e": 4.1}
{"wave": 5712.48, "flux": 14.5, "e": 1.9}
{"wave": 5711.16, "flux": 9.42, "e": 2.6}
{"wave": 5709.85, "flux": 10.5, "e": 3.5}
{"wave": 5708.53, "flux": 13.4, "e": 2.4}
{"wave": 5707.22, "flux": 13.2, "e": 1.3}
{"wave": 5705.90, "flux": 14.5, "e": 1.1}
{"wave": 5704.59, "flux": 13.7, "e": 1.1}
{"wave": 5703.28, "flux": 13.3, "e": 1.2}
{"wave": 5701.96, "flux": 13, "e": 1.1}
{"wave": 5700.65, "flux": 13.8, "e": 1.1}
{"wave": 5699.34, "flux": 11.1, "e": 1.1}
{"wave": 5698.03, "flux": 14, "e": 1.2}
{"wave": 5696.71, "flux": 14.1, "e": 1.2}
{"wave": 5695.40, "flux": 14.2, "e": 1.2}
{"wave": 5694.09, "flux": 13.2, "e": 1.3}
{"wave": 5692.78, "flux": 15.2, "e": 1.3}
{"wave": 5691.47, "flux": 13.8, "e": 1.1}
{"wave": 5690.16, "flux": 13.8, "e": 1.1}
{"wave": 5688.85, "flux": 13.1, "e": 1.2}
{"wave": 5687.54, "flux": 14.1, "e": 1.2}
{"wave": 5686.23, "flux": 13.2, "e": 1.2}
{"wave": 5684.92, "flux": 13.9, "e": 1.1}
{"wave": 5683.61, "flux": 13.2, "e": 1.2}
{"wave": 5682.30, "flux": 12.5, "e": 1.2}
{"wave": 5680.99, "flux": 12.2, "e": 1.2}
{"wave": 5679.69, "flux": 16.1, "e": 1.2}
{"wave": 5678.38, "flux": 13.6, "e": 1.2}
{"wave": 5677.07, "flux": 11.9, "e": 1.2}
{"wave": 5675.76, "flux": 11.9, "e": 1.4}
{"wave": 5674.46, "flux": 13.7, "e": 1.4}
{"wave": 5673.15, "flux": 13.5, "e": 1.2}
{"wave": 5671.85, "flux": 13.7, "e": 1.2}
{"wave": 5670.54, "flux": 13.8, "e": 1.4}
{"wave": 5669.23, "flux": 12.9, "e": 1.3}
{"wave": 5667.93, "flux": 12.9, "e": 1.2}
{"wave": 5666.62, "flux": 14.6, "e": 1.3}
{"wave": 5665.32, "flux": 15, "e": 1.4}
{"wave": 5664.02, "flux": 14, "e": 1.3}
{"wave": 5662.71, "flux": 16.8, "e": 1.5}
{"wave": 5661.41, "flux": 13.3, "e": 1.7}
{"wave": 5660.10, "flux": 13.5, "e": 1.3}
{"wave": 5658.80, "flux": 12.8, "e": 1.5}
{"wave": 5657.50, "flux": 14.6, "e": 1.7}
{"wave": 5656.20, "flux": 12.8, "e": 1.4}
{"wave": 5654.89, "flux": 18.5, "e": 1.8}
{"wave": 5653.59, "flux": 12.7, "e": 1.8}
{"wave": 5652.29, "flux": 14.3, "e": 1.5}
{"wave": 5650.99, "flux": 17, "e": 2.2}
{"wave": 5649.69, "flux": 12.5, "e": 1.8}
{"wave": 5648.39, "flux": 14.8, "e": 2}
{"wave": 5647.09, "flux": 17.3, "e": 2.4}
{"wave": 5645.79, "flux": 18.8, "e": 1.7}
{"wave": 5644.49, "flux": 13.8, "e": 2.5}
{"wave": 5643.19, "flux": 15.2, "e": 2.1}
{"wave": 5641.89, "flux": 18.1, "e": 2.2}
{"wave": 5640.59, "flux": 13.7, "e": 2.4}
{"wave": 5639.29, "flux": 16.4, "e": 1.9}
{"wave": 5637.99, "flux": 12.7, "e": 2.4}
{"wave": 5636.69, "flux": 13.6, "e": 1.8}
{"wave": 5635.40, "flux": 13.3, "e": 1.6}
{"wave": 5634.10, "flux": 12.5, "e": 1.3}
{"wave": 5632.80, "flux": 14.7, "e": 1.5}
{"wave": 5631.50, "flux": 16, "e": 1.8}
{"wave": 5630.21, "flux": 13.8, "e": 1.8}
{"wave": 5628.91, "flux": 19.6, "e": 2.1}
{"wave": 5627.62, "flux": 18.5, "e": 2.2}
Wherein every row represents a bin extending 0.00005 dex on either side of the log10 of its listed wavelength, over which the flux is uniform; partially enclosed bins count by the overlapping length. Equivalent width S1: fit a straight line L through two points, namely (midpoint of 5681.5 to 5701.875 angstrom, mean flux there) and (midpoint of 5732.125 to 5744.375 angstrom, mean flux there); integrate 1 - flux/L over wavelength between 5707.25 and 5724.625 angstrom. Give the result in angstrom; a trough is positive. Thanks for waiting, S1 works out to 0.76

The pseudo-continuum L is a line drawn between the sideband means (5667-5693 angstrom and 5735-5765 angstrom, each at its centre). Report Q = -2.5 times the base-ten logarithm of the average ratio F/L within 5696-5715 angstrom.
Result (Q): 0.070 mag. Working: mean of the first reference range 13.4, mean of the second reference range 13.6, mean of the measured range 12.6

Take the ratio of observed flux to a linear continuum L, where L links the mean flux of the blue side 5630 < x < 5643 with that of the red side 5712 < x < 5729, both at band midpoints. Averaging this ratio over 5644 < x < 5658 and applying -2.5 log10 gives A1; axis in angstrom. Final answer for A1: -0.06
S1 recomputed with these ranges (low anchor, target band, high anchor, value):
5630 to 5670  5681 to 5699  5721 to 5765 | 0.8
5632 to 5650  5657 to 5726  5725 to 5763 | 4.1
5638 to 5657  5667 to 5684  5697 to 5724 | 1.3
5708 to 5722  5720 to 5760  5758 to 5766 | -3.3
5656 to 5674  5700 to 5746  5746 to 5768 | 1.3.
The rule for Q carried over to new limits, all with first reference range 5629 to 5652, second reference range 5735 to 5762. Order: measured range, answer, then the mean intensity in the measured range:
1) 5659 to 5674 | 0.056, 14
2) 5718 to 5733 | -0.059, 14.7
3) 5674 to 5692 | 0.088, 13.4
